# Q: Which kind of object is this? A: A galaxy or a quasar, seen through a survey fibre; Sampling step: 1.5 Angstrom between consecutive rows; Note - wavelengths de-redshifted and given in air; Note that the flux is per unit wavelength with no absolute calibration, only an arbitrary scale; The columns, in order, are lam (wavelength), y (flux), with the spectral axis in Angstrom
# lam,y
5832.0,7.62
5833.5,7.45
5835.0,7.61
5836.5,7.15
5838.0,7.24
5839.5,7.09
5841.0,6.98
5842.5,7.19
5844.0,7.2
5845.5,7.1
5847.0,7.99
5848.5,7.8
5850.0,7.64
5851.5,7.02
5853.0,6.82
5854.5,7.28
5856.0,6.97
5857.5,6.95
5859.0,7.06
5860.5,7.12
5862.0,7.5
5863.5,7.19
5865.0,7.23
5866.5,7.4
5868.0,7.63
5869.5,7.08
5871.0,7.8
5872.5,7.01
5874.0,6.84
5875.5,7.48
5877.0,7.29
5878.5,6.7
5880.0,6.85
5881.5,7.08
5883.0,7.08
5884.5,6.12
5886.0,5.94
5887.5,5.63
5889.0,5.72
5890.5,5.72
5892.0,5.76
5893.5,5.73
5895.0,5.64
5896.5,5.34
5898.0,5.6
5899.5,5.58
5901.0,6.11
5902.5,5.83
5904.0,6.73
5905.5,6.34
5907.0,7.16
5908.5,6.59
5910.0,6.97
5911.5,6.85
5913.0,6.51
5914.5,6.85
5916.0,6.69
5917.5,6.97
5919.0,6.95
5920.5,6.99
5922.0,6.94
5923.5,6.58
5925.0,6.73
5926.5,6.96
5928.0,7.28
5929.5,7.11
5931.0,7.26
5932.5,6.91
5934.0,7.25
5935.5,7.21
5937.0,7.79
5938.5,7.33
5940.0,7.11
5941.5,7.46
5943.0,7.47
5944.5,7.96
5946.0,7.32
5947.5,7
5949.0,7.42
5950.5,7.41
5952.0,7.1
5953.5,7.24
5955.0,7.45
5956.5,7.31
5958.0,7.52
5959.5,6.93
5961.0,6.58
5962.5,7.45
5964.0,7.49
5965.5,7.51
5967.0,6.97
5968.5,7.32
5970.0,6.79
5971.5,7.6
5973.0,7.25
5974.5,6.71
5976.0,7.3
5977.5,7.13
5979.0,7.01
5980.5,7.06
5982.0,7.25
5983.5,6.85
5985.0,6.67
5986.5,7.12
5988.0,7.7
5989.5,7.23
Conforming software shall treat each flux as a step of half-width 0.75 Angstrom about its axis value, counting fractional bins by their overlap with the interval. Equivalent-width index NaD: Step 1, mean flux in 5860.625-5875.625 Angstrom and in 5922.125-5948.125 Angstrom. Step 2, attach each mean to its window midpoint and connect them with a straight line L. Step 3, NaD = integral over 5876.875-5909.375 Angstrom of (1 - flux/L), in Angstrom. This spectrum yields 4.83 Angstrom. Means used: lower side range 7.3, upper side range 7.21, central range 6.19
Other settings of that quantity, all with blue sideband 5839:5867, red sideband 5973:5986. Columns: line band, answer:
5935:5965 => -1.12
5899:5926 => 1.85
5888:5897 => 1.89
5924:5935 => 0.06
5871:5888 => 0.94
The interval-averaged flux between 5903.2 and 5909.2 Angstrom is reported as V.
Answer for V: 6.7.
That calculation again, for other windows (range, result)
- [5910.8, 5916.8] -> 6.73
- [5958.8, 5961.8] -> 6.76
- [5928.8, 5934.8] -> 7.13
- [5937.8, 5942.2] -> 7.3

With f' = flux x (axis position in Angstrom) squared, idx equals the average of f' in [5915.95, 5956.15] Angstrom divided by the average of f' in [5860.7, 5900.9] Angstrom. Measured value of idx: 1.11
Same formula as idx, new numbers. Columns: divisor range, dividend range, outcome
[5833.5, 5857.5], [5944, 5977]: 1.04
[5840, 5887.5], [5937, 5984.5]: 1.05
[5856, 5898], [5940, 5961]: 1.12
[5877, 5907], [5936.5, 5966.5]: 1.22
